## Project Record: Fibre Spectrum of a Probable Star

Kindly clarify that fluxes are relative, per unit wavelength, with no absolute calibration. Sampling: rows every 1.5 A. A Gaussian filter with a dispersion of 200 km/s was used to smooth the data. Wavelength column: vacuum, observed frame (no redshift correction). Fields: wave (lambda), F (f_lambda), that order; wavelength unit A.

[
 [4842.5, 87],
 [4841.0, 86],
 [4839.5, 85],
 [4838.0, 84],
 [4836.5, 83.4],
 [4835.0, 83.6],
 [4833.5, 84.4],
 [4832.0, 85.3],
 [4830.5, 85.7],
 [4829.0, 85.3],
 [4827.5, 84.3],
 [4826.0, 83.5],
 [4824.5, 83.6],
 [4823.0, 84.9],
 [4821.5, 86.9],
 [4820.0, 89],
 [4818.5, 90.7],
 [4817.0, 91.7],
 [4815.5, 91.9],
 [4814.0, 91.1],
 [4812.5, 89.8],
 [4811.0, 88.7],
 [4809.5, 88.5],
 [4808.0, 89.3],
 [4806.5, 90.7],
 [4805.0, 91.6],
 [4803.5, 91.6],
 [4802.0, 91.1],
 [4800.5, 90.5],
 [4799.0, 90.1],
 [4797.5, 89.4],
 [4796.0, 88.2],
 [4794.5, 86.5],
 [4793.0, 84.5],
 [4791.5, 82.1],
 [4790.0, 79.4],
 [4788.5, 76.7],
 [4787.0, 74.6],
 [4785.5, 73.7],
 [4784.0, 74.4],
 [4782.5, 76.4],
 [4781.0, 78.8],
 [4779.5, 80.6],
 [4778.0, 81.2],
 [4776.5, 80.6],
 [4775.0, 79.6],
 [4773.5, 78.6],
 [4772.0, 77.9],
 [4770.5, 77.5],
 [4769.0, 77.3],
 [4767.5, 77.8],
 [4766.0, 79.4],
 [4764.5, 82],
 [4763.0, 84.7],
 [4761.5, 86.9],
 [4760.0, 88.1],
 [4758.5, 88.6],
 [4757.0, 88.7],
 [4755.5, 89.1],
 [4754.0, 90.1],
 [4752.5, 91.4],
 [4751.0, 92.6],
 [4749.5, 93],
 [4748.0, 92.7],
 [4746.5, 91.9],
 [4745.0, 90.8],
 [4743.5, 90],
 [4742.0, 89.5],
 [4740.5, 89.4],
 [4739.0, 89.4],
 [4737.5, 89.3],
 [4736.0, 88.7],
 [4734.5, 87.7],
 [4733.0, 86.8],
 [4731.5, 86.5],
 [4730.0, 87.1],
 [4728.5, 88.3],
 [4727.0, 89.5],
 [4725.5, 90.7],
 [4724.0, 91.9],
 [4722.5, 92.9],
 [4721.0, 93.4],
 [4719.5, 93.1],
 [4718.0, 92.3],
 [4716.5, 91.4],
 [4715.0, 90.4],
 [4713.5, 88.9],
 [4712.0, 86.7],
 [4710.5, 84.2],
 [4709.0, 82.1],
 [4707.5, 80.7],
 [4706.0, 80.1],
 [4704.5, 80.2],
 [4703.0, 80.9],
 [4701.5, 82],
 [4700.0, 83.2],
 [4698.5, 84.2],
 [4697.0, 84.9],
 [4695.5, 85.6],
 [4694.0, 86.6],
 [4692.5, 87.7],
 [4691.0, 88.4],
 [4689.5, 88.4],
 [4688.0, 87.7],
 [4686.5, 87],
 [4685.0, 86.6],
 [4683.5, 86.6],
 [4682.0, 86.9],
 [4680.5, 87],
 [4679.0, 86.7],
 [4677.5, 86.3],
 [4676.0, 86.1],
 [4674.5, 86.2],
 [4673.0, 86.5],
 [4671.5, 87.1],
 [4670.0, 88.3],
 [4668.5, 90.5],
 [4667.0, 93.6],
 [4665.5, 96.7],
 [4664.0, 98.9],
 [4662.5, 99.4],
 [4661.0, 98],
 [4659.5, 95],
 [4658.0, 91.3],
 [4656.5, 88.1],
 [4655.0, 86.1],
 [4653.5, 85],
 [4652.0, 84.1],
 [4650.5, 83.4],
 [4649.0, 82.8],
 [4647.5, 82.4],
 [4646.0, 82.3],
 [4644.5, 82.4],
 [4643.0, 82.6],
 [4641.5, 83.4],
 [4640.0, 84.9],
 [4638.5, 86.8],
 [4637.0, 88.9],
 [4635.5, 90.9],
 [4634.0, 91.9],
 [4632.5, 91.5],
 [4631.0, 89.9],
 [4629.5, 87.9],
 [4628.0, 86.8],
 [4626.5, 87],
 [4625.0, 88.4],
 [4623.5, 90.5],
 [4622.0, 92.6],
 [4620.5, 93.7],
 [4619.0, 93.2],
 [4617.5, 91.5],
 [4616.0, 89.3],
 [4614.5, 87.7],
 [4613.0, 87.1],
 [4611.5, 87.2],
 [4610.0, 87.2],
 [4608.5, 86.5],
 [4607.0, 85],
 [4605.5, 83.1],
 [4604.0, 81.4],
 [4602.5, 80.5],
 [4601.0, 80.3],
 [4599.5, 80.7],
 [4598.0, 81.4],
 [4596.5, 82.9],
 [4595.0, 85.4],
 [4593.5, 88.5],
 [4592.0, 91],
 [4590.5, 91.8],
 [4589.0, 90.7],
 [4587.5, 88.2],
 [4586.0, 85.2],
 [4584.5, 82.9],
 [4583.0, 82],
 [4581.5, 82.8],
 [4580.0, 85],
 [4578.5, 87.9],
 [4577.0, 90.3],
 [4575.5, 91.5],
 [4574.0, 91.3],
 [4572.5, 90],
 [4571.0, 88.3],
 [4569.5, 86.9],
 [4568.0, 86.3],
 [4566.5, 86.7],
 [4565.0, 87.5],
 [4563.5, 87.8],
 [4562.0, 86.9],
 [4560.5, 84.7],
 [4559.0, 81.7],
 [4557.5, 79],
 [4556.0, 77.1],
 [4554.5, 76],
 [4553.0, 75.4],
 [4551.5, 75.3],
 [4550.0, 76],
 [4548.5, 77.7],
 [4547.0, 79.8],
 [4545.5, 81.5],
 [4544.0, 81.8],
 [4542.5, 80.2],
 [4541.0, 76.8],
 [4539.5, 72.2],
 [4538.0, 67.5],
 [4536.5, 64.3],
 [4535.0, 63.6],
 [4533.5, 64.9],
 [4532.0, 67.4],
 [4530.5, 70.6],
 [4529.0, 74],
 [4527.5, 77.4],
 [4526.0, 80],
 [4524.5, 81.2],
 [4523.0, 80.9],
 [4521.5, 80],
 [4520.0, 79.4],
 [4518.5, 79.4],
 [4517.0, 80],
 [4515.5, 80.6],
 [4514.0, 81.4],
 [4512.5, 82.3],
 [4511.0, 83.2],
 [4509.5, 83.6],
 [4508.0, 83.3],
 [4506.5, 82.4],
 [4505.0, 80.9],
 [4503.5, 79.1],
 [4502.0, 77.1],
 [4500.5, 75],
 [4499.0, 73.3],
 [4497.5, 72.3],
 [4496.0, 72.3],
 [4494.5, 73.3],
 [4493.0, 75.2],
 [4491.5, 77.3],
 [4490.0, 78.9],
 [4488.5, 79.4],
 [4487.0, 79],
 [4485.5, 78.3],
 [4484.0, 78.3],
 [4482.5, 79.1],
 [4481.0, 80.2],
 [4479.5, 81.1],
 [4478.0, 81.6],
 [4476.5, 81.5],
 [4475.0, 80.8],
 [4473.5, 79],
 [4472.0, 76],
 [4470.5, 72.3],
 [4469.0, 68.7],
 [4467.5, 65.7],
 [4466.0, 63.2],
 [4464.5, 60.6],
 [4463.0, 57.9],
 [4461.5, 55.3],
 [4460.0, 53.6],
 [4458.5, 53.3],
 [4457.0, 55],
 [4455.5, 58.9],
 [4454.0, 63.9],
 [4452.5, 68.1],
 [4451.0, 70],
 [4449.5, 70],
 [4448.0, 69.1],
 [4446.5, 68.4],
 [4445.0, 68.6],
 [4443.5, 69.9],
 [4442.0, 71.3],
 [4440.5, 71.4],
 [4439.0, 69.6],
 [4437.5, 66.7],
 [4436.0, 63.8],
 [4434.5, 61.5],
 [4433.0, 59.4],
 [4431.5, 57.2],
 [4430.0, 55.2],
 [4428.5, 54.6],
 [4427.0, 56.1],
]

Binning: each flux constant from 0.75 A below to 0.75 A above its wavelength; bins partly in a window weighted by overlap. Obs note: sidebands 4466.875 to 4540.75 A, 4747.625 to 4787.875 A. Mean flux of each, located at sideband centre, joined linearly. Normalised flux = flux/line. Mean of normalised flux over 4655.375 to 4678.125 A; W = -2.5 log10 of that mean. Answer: -0.139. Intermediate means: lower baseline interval 76.7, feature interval 91.4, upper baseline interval 82.7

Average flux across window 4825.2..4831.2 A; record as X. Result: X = 84.7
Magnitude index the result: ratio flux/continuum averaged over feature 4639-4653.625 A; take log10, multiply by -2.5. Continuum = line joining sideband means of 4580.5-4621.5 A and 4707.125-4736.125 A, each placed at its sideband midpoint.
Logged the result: 0.05 mag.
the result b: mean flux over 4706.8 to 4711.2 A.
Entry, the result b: 82.3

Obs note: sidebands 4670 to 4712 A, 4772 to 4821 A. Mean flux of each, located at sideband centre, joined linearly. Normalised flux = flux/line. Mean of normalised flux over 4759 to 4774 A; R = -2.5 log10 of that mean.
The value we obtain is 0.05 mag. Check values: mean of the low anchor 85.3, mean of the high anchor 85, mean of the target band 81.2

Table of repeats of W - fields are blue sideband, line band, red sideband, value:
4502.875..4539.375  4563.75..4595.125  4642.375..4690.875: -0.08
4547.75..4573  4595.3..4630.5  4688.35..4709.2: -0.05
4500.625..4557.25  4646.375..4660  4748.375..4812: -0.07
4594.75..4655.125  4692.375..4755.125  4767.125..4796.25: -0.08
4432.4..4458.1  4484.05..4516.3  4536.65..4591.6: -0.07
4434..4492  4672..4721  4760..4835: -0.08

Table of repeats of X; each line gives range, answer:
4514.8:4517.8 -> 80.3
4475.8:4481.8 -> 81.1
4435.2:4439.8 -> 66.7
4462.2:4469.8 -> 63.2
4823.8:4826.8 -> 83.6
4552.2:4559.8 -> 77.9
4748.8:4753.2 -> 92.3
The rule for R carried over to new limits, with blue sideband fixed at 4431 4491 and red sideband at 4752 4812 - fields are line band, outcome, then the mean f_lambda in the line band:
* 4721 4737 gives -0.098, 89.2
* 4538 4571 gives -0.101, 80.7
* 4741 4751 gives -0.114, 91.4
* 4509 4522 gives -0.133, 81.1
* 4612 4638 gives -0.172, 89.9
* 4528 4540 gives 0.068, 68.2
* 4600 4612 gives -0.107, 83.8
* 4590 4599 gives -0.150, 86.5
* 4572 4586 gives -0.166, 86.9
